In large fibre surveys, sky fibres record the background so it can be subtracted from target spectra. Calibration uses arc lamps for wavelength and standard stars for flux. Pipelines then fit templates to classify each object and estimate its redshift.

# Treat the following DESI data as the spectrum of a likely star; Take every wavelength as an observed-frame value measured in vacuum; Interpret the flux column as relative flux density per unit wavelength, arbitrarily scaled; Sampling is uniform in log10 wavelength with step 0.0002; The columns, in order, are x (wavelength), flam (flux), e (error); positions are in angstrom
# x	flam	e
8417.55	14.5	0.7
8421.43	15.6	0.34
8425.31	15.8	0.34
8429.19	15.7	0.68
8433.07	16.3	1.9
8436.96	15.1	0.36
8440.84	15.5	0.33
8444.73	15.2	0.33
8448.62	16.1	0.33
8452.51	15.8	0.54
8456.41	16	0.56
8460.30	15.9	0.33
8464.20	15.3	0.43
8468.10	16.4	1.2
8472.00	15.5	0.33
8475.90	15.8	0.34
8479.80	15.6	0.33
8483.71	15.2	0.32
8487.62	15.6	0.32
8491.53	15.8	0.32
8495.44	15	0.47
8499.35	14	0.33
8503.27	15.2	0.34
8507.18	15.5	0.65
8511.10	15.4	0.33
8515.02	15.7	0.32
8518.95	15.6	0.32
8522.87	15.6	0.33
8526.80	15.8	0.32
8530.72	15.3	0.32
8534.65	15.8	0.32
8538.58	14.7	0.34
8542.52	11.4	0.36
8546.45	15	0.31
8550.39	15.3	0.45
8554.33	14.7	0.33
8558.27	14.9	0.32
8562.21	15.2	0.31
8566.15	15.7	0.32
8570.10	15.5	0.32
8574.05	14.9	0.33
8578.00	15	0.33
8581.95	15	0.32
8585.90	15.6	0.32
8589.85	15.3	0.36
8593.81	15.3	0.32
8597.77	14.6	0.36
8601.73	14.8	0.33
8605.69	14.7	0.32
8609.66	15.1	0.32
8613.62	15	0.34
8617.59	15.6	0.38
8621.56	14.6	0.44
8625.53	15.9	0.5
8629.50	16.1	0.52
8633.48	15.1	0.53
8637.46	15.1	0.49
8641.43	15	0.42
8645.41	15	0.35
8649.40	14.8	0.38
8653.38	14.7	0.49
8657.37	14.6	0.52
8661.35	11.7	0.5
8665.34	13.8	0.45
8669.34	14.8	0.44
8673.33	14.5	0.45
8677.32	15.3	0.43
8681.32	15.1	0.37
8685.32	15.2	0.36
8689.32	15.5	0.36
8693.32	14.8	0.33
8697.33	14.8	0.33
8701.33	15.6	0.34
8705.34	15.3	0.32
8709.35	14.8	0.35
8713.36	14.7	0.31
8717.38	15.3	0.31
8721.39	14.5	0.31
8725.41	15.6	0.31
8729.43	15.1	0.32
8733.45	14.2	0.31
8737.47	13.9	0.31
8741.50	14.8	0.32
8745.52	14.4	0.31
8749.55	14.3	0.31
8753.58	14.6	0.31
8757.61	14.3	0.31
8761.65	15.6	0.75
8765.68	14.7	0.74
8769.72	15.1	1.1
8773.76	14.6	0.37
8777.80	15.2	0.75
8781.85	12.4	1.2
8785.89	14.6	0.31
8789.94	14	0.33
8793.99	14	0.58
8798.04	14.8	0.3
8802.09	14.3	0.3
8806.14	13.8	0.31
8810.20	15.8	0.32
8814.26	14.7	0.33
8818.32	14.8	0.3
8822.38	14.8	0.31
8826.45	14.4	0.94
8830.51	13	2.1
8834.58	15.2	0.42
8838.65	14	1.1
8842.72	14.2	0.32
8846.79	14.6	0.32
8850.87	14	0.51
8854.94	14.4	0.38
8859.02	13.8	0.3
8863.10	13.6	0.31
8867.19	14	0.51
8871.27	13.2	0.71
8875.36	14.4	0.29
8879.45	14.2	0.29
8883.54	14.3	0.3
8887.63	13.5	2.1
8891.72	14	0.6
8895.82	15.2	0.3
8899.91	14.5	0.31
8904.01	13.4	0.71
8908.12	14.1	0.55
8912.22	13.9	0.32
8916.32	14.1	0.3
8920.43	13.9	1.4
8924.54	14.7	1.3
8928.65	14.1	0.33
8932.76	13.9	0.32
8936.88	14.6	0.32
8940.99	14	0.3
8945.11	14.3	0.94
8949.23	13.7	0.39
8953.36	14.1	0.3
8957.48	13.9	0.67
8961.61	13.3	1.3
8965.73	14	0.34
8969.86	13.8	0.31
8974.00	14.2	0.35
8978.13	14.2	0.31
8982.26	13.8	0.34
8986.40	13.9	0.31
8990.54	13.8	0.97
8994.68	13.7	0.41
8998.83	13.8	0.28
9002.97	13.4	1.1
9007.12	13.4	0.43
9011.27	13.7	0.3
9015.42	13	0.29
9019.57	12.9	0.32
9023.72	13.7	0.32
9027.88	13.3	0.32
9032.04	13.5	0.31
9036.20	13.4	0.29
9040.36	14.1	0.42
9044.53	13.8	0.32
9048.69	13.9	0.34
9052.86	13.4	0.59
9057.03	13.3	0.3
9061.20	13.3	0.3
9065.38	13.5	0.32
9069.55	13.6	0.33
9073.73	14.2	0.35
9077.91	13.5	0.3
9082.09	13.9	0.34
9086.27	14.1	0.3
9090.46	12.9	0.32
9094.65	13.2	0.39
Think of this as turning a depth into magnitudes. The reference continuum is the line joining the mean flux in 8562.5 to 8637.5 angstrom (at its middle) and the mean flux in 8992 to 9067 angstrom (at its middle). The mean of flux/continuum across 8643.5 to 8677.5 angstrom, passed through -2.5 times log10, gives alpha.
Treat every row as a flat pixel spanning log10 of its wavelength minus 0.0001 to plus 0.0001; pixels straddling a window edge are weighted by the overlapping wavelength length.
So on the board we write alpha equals 0.049 mag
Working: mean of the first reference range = 15.2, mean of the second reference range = 13.5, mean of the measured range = 14.3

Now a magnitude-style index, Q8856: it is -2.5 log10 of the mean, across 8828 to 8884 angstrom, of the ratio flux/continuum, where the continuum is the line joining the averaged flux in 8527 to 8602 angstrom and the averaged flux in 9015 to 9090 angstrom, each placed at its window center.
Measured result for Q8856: 0.01 mag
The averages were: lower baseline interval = 15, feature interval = 14.1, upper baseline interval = 13.6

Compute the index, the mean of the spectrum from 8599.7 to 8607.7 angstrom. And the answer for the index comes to 14.7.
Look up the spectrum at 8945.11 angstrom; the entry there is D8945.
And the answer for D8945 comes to 14.3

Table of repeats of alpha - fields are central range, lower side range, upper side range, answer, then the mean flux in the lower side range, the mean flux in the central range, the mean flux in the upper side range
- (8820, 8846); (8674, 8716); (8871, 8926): 0.011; 15.1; 14.3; 14.1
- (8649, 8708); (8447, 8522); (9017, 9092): 0.013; 15.5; 14.7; 13.6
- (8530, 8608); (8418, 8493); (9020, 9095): 0.025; 15.7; 14.9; 13.6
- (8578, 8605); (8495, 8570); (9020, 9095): -0.014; 15.1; 15.1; 13.6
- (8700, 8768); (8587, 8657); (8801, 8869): -0.008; 15.1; 14.8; 14.3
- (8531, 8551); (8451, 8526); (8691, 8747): 0.067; 15.5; 14.5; 14.9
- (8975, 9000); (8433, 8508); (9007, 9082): -0.011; 15.5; 13.9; 13.5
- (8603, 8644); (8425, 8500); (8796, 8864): -0.010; 15.6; 15.2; 14.4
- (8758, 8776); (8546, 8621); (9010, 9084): -0.033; 15.1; 14.9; 13.6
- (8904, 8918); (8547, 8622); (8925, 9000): 0.014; 15.1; 13.9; 14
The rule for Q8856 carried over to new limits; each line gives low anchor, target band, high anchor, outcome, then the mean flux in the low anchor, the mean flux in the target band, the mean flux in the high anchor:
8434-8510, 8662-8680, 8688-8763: 0.04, 15.5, 14.4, 14.8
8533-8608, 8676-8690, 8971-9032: -0.05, 14.9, 15.2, 13.6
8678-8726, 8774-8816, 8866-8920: 0.02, 15.1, 14.4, 14.1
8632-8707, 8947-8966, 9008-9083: 0.00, 14.8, 13.8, 13.5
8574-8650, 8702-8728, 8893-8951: -0.02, 15.1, 15.1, 14.2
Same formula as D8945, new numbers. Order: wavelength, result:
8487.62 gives 15.6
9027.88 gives 13.3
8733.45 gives 14.2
